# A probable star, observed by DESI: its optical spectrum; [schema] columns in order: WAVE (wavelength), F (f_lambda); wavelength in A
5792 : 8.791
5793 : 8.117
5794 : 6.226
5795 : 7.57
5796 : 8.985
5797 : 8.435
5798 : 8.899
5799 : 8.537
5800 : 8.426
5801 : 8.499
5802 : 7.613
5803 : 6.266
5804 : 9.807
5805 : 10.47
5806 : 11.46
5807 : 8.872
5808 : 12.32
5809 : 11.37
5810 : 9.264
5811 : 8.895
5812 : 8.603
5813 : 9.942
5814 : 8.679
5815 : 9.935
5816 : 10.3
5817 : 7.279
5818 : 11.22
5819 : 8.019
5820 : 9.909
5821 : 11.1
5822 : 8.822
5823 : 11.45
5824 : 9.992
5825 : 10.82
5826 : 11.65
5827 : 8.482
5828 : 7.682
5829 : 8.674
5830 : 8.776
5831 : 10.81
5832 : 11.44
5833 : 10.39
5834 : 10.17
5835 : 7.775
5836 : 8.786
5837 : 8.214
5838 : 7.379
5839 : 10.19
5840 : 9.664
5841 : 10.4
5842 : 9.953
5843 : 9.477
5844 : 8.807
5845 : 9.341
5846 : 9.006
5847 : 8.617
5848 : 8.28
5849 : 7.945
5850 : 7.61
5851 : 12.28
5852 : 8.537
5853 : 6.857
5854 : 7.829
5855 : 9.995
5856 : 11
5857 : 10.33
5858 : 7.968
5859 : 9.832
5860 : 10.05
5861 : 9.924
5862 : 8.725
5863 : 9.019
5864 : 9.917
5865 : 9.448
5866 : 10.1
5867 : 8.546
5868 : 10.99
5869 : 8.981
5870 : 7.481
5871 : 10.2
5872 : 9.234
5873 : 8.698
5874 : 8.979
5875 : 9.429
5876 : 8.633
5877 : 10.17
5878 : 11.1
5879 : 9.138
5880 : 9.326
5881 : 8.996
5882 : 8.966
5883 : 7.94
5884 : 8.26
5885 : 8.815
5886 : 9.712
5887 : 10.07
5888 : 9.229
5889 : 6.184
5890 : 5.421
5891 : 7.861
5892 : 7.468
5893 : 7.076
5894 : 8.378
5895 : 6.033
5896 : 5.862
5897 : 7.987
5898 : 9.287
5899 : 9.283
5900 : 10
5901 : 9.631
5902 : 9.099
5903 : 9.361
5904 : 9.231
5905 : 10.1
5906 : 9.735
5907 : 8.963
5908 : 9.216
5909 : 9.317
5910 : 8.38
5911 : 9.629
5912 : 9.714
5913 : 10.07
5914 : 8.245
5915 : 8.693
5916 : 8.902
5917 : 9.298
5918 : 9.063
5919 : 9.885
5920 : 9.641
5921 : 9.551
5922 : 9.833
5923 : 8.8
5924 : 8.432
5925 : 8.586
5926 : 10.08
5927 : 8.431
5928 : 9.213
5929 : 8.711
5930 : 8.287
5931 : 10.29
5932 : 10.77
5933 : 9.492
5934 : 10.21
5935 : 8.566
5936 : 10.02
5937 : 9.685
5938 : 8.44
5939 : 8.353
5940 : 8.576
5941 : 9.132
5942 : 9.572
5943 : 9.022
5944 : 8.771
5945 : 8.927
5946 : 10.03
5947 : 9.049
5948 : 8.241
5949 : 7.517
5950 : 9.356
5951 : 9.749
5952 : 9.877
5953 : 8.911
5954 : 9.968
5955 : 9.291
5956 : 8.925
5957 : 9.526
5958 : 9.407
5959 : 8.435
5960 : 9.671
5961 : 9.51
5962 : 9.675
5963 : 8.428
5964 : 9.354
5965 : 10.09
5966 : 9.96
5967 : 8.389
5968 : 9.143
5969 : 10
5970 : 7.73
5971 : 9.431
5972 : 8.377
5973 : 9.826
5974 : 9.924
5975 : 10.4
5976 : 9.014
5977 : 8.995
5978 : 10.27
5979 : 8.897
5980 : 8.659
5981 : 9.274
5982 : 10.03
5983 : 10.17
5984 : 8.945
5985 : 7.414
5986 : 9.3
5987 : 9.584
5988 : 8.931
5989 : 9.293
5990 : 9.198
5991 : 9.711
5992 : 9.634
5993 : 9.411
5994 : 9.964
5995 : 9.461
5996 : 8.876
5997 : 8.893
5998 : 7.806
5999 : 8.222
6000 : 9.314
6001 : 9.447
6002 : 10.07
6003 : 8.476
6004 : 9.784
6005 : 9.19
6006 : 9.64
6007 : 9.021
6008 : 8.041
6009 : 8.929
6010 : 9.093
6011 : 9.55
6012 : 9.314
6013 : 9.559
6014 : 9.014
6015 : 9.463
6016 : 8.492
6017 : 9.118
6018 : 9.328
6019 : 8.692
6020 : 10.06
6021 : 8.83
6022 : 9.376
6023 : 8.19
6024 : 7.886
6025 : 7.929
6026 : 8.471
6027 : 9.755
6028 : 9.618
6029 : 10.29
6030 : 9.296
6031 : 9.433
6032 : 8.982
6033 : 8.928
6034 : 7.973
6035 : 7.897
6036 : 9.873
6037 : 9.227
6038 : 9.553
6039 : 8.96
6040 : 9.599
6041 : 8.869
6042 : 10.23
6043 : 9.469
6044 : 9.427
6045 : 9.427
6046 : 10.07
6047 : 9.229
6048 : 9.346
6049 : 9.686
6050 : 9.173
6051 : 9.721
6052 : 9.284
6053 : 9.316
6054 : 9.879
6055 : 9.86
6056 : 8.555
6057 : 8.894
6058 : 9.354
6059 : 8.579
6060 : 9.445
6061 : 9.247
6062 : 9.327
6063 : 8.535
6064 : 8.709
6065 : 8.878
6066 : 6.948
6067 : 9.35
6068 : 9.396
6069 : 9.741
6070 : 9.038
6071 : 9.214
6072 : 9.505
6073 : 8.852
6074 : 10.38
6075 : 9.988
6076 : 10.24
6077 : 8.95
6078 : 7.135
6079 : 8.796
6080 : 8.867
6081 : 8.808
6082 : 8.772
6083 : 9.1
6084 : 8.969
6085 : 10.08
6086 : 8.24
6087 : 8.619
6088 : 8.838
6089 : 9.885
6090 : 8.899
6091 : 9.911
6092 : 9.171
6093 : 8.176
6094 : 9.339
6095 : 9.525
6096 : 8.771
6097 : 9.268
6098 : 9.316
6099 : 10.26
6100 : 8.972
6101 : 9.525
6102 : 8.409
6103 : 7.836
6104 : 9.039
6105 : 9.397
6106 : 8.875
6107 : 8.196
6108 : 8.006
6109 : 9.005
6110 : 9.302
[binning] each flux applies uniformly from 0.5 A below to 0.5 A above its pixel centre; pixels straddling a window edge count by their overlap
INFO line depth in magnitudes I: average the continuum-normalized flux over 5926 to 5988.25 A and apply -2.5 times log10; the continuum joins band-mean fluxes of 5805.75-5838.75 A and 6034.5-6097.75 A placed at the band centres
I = 0.02 mag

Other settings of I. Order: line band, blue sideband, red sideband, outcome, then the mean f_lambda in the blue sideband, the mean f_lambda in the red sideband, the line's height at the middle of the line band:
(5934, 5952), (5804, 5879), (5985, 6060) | 0.031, 9.49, 9.18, 9.32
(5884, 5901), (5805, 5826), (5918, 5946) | 0.173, 9.97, 9.24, 9.49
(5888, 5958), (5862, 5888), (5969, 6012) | 0.035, 9.27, 9.21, 9.25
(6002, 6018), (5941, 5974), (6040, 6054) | 0.027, 9.2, 9.5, 9.38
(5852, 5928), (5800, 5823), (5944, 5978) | 0.045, 9.5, 9.25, 9.37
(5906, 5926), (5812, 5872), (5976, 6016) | 0.011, 9.4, 9.19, 9.3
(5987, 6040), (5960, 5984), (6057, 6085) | 0.015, 9.37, 9.06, 9.24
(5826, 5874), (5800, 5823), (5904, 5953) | 0.018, 9.5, 9.21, 9.41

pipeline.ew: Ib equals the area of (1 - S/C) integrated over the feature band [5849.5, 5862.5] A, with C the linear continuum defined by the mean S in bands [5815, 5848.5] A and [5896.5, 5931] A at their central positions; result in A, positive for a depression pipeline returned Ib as 0.1 A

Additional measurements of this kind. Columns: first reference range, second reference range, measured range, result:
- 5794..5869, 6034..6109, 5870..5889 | 0.3 A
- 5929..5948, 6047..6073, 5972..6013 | -0.2 A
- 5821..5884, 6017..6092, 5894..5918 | 0.9 A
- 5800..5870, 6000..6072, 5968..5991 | -0.1 A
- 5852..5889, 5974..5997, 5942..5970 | 0.3 A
